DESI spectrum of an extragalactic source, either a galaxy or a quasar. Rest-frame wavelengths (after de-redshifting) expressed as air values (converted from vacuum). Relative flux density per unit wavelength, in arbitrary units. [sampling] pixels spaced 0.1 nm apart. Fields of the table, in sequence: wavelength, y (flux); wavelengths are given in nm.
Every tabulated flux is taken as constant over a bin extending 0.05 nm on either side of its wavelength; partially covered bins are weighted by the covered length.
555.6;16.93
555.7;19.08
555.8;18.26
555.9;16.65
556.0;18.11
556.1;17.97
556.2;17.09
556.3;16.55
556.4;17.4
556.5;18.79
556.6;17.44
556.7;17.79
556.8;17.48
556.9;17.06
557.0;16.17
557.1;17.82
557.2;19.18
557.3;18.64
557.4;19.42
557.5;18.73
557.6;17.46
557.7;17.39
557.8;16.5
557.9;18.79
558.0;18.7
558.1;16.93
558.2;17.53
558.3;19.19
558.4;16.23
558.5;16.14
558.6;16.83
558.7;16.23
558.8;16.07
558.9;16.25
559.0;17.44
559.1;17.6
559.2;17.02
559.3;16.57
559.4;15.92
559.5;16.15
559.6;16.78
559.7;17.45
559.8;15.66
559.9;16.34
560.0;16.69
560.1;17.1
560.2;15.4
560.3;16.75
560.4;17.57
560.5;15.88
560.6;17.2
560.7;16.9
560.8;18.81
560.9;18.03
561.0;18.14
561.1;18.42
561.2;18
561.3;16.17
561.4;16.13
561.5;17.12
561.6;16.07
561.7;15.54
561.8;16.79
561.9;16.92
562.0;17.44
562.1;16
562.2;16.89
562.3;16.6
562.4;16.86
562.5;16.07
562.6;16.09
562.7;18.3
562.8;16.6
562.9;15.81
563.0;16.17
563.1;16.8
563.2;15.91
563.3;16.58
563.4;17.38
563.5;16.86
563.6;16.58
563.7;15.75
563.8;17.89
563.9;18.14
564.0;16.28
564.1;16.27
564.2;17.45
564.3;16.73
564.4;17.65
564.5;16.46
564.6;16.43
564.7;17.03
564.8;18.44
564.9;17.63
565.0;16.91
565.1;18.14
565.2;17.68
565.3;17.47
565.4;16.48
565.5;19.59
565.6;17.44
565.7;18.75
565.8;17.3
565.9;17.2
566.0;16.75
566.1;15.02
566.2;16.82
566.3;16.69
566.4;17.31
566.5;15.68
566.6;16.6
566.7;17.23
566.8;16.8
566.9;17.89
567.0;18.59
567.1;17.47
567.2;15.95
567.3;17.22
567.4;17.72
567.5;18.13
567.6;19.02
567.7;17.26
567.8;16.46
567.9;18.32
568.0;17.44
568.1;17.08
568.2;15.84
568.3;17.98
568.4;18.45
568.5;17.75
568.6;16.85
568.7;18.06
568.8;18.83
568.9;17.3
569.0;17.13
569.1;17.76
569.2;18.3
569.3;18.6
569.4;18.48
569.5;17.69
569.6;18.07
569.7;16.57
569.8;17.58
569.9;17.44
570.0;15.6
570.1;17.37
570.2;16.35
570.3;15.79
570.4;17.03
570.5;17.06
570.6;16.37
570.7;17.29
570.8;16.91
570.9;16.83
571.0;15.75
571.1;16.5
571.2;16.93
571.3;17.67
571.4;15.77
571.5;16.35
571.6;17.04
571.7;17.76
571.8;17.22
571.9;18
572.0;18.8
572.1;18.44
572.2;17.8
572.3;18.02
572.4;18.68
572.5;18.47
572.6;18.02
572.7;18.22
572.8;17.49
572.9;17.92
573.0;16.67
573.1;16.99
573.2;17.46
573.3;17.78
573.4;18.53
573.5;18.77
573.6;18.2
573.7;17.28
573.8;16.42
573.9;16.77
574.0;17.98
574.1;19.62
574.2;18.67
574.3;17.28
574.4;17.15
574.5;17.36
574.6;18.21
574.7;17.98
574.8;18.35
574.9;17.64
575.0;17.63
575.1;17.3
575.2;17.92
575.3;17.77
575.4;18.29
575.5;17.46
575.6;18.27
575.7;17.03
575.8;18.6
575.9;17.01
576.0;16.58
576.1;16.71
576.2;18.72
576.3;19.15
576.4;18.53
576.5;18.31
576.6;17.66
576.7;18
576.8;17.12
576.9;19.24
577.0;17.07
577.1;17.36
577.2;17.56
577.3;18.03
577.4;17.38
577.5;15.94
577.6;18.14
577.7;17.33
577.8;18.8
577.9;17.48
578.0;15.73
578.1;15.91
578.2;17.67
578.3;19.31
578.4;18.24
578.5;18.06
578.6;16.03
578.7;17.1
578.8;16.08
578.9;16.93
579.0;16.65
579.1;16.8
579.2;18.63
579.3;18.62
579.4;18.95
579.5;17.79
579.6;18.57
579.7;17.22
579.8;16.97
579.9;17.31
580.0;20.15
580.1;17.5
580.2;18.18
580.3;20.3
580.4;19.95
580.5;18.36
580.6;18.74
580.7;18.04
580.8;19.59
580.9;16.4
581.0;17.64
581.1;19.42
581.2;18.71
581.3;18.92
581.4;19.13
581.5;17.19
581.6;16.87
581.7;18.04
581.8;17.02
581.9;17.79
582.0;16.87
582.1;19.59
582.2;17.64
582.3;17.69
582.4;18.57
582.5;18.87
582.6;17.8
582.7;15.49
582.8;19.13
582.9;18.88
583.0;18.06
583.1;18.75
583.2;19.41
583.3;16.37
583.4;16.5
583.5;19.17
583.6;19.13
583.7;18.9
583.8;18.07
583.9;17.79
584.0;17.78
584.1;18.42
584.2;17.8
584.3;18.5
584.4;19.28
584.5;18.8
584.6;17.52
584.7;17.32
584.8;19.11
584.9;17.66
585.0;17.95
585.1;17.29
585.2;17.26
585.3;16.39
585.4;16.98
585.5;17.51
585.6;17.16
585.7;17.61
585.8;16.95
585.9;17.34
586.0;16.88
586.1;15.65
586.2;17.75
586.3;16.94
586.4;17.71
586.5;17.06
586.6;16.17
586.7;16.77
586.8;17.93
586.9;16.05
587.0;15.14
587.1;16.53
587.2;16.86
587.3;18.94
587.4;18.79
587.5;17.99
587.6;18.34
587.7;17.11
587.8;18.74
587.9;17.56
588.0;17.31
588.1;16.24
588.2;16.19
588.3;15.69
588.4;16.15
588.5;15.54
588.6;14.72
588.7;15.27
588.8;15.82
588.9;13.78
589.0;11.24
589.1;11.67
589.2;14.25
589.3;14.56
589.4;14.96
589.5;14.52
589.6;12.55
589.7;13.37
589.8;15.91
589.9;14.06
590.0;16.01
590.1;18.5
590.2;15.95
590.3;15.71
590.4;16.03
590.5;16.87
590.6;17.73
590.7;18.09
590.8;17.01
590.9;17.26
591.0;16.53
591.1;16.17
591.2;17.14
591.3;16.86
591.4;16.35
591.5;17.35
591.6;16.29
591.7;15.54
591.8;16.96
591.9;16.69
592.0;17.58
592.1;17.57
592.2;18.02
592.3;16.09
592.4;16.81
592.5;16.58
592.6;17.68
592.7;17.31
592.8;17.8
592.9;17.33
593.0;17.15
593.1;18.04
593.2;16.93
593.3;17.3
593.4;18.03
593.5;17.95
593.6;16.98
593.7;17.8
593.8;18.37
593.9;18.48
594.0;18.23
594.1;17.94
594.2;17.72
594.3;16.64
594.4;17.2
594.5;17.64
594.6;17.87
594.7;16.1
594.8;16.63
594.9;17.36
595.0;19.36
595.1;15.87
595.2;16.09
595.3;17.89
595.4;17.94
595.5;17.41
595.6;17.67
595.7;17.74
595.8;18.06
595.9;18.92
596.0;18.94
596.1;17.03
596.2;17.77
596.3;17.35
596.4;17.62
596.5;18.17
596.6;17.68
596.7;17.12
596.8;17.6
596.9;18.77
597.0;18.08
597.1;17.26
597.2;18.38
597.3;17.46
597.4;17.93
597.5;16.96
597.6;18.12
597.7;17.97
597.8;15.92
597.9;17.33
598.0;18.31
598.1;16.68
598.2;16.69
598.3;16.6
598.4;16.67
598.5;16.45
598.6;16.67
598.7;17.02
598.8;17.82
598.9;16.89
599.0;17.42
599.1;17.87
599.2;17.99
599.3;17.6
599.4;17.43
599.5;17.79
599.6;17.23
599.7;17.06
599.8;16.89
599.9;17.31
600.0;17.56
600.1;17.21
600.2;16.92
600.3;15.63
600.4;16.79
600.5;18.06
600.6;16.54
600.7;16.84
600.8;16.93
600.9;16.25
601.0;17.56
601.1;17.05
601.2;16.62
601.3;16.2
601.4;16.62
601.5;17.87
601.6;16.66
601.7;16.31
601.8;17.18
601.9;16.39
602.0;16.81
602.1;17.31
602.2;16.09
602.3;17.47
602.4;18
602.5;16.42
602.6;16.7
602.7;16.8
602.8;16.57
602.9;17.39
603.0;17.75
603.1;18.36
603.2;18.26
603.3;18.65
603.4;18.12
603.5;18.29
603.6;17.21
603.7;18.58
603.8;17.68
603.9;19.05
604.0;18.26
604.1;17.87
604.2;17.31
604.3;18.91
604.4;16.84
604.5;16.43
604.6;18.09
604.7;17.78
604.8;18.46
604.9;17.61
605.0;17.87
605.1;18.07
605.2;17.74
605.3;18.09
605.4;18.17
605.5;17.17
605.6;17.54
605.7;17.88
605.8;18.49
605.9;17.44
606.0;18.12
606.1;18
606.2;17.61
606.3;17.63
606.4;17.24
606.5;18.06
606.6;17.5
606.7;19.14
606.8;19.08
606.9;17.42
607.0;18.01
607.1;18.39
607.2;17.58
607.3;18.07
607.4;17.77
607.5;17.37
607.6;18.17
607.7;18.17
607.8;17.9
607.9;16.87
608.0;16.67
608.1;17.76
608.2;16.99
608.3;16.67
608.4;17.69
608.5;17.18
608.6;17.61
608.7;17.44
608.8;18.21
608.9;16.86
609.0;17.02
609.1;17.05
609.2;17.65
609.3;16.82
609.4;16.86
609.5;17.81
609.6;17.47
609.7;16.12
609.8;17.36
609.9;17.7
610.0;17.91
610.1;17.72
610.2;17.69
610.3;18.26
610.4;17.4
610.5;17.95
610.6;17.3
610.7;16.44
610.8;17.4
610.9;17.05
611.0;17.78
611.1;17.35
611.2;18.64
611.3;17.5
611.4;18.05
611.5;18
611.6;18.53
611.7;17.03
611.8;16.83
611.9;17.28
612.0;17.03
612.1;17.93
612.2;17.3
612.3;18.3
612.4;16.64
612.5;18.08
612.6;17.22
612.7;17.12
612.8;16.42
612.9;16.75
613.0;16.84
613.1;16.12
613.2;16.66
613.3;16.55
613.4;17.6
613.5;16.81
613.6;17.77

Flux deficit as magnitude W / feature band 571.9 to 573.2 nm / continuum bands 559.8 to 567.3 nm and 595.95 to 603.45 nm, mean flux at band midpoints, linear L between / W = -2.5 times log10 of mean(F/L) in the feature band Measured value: -0.06 mag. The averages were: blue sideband 17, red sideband 17.3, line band 17.9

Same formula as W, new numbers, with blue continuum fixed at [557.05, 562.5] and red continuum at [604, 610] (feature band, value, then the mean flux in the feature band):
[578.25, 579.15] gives 0.01 mag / 17.2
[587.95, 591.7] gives 0.12 mag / 15.7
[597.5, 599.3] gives 0.02 mag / 17.2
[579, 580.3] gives -0.05 mag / 18.1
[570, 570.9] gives 0.03 mag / 16.7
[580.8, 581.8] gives -0.04 mag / 18.1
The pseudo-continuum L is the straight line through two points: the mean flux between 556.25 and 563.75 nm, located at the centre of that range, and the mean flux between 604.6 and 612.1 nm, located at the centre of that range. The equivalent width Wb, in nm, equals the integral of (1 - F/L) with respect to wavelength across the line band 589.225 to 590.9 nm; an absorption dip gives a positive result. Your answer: 0.16 nm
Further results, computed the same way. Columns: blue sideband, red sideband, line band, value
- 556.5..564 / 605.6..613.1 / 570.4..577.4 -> -0.186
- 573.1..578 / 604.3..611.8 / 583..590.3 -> 0.387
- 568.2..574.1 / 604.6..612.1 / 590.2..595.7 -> 0.110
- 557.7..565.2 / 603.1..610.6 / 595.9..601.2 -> 0.073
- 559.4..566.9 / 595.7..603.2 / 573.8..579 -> -0.176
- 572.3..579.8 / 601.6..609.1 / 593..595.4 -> 0.022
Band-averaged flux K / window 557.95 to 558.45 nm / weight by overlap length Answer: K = 17.7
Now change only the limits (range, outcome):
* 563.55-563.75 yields 16.2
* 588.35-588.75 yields 15.4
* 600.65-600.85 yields 16.9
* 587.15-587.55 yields 18.1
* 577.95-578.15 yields 15.8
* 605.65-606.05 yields 18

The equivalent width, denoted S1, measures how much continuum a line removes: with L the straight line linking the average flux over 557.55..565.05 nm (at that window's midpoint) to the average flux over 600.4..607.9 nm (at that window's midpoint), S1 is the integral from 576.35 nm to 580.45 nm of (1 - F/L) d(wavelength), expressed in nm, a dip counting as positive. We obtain -0.14 nm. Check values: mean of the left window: 16.9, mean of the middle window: 17.8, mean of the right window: 17.6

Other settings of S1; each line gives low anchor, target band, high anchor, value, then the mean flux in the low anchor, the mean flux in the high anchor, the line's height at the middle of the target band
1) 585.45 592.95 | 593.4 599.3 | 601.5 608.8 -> -0.19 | 16.4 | 17.6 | 17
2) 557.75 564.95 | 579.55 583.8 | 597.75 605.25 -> -0.27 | 16.9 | 17.3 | 17.1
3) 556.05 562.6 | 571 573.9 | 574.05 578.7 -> 0.00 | 17.1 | 17.7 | 17.6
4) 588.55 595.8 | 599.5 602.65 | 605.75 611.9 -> 0.04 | 16.6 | 17.6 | 17.1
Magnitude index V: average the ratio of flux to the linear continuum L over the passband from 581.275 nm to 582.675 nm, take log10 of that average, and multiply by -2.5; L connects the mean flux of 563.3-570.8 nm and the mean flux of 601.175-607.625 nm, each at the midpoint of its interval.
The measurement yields -0.03 mag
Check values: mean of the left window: 17.3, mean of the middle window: 17.9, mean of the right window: 17.6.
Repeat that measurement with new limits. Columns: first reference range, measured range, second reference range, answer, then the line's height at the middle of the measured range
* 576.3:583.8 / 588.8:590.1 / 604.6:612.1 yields 0.25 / 17.8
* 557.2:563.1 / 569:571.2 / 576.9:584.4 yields 0.02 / 17.5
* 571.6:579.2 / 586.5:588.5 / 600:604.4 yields 0.03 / 17.5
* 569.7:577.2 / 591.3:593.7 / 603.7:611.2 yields 0.03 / 17.6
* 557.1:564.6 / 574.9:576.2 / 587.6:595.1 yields -0.05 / 16.8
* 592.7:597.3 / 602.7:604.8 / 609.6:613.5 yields -0.02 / 17.5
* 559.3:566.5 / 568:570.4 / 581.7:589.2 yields -0.03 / 17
